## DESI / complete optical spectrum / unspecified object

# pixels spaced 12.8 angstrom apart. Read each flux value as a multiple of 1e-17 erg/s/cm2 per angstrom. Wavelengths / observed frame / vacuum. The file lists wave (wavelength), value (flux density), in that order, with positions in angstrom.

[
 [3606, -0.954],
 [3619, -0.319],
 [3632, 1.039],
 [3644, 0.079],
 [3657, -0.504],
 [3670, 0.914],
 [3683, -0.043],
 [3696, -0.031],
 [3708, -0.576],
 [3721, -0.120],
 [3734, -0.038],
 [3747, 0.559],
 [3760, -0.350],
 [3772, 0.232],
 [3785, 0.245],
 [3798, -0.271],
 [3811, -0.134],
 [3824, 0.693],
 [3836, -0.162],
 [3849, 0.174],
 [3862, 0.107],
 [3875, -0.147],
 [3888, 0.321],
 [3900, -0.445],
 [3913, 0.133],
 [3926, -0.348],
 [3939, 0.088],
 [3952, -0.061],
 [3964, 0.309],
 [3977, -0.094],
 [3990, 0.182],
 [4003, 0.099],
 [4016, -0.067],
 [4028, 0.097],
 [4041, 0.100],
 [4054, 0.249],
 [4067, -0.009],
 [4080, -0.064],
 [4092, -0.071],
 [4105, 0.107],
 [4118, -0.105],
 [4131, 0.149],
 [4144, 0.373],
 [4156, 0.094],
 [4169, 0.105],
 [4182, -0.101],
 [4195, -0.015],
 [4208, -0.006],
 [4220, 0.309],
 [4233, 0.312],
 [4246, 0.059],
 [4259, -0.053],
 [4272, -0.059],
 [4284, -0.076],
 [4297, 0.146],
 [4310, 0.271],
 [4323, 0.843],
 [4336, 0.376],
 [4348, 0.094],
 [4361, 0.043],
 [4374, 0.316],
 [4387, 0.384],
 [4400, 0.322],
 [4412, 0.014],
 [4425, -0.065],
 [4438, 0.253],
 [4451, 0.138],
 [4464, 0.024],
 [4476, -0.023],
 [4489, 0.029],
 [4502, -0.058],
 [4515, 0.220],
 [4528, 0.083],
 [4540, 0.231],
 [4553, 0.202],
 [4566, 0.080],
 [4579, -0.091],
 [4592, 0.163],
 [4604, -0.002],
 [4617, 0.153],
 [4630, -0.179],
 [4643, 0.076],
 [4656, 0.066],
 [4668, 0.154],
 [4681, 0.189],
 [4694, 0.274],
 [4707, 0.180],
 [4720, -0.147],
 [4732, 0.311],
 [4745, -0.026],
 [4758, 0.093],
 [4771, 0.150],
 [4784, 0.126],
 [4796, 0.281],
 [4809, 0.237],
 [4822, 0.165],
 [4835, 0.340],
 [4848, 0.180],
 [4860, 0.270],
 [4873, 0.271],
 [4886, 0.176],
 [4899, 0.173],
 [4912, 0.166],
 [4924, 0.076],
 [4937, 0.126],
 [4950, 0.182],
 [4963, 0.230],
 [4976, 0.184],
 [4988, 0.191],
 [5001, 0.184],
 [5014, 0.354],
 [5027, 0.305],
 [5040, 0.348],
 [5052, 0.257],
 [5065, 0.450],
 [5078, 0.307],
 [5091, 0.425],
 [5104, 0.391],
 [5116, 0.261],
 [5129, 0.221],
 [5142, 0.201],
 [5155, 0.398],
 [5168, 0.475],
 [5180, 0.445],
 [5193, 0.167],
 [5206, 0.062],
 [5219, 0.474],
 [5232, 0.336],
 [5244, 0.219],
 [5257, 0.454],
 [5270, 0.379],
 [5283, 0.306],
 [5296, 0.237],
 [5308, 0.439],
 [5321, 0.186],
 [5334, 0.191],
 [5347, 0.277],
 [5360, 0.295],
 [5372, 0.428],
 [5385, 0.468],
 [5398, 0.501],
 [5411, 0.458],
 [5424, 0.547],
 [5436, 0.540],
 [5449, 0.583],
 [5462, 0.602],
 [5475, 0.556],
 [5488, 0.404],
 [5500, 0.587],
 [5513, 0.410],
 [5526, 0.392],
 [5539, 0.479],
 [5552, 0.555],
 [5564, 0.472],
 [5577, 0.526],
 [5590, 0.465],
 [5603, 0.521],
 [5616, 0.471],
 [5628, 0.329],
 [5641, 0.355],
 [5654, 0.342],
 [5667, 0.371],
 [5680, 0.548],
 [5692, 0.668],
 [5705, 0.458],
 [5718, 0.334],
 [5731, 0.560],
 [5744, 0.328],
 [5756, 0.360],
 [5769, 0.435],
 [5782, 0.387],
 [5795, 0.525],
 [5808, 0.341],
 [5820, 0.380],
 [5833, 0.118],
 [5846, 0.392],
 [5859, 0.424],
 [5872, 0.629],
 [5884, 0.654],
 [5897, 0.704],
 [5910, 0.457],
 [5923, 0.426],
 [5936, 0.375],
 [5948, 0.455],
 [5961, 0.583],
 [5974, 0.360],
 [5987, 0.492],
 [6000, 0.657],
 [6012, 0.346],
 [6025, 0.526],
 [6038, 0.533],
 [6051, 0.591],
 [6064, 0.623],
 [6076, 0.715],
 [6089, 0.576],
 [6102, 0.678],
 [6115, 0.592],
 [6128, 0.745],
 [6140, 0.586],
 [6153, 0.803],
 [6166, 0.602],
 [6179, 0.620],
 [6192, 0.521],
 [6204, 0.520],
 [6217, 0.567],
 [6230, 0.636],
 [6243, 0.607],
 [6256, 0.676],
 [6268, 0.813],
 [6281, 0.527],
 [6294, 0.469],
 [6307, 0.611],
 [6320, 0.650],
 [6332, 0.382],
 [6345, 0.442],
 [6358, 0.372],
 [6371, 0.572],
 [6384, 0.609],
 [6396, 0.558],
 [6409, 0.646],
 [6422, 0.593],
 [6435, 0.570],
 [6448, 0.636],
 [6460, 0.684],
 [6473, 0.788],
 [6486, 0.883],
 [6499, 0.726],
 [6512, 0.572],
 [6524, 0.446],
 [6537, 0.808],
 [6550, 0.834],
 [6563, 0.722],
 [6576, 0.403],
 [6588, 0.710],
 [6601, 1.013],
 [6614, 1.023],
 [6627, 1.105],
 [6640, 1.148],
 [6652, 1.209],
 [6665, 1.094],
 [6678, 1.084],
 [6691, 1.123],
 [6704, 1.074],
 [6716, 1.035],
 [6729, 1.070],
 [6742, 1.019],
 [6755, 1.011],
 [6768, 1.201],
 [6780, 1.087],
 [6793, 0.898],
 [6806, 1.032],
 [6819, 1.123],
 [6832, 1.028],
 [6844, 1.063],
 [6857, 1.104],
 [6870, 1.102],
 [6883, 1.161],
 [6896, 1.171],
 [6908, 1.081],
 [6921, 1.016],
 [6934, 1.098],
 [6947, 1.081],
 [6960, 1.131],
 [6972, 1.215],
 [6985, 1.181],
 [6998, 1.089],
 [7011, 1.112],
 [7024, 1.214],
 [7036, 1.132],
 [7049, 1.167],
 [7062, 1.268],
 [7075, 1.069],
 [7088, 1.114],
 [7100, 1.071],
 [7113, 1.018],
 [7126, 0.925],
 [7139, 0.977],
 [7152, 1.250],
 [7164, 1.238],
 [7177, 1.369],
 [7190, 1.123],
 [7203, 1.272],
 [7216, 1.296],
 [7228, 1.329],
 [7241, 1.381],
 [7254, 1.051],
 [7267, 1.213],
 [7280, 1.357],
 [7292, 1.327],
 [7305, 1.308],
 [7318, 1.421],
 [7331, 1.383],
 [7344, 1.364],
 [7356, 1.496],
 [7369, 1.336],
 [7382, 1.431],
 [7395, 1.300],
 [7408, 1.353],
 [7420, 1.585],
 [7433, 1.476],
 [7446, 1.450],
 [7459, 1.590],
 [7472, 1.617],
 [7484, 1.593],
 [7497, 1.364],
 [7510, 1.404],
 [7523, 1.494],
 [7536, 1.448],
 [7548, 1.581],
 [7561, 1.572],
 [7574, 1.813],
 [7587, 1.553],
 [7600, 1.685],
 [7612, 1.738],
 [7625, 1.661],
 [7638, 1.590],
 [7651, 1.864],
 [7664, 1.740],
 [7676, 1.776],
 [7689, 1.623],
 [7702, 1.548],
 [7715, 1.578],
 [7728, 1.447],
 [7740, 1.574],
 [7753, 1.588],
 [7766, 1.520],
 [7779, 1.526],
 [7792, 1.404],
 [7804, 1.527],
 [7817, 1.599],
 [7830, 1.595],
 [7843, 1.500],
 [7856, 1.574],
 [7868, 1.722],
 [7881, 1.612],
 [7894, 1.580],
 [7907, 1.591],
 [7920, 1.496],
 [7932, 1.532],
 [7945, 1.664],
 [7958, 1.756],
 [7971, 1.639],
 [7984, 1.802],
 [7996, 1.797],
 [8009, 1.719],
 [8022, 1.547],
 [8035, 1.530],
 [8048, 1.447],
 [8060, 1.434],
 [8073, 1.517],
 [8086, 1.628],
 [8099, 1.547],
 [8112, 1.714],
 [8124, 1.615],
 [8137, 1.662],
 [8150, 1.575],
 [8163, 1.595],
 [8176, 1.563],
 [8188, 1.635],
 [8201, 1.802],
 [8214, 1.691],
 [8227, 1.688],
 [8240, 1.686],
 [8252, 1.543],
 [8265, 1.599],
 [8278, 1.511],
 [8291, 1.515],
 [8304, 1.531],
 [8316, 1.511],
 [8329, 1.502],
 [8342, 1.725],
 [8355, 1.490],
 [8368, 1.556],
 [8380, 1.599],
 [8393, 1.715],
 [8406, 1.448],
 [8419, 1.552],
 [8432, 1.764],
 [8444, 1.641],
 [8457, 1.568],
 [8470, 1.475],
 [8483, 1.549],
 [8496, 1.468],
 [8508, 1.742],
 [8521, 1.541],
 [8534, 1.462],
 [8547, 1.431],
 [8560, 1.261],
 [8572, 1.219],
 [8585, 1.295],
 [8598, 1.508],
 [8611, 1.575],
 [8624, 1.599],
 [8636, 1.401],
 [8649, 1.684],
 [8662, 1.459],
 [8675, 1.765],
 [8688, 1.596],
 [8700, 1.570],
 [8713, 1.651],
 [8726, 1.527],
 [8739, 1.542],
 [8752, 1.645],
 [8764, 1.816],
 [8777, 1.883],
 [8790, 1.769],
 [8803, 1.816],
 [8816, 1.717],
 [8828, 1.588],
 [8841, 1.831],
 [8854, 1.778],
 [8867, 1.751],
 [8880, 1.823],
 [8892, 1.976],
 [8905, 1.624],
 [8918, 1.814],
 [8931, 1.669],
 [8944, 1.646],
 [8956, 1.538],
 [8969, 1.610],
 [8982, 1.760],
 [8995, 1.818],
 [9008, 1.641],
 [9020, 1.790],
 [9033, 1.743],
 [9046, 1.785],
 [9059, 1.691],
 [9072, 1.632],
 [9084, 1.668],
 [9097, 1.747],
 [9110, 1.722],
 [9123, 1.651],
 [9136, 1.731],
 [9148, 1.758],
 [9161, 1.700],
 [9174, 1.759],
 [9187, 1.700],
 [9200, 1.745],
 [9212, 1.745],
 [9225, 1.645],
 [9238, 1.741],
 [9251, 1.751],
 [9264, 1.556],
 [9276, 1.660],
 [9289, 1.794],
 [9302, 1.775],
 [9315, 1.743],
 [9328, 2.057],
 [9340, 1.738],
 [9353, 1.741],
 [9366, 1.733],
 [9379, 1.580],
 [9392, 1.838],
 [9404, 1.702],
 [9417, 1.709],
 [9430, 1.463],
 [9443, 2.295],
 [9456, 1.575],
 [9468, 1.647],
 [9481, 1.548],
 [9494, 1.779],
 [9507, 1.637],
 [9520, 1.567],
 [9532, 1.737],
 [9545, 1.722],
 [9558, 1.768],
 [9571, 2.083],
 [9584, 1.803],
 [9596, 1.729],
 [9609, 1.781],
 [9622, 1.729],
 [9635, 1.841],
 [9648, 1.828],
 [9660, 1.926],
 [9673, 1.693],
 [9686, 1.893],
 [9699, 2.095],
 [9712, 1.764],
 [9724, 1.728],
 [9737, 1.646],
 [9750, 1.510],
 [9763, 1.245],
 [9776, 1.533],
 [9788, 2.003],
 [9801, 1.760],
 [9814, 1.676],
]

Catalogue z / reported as 0.656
